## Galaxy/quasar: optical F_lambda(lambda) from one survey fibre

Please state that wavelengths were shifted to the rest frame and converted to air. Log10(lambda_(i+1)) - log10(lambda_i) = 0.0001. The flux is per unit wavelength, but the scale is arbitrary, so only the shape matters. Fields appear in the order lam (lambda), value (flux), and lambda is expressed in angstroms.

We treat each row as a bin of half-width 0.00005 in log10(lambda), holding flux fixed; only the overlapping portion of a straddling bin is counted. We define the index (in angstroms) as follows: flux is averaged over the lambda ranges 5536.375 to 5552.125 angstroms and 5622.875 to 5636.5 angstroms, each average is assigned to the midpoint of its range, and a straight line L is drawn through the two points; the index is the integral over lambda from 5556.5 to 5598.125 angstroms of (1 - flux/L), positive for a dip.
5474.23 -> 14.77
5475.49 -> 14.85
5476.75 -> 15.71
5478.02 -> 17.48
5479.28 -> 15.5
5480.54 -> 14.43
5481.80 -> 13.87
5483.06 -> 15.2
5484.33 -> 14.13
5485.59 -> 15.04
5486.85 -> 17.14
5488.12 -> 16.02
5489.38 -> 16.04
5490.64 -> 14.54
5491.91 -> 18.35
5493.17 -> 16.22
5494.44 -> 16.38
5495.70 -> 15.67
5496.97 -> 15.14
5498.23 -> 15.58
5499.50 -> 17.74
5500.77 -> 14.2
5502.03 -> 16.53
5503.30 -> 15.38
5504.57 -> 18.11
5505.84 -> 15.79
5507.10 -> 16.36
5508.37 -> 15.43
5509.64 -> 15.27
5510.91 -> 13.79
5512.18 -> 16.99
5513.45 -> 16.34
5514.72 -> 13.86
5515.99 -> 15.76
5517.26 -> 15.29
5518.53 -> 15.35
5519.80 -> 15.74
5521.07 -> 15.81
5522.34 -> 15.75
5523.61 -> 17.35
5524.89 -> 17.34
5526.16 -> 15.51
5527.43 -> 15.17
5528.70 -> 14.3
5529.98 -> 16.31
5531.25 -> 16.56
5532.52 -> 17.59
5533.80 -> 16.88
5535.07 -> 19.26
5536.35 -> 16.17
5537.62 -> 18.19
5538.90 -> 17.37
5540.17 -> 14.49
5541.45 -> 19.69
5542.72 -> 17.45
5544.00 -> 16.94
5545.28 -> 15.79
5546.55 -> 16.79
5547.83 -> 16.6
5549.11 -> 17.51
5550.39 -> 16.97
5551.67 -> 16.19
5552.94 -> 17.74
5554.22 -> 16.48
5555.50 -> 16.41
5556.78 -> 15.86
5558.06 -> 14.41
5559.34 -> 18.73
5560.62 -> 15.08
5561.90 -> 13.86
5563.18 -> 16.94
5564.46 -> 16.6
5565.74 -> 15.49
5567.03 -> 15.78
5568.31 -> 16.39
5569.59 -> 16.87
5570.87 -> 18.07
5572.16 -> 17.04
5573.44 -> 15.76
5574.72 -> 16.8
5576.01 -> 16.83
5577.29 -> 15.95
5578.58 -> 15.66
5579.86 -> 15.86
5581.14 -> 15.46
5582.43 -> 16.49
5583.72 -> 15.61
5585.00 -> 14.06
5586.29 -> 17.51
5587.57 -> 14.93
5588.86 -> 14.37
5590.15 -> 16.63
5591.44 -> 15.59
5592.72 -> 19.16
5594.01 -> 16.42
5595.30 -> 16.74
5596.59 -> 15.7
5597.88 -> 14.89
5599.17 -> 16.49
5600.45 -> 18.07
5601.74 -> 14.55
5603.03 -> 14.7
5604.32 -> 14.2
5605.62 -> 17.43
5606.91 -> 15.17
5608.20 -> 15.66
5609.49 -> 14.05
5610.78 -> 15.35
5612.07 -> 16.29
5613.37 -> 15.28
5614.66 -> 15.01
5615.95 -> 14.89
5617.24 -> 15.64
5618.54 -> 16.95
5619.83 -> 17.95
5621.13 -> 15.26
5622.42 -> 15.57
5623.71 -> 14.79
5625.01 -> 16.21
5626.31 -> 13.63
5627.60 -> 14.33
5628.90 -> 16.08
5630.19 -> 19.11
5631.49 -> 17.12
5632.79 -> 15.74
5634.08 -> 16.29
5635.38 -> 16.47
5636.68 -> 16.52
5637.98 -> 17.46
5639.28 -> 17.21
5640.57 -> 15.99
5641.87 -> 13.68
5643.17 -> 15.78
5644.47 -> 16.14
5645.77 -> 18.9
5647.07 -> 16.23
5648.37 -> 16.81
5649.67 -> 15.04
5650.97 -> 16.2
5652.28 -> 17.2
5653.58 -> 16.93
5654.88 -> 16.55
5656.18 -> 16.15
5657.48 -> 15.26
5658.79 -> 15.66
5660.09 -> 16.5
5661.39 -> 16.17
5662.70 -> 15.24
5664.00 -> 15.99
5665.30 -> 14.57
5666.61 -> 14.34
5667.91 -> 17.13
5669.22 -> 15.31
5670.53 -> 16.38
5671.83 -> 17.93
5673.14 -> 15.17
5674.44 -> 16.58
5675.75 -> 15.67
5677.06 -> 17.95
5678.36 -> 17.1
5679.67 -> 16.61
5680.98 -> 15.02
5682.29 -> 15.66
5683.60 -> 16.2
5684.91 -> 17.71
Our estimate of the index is 1.2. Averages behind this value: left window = 17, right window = 16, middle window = 16.1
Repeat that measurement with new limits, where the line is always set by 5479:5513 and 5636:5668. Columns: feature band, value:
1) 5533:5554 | -1.7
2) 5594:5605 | 0.2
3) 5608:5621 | 0.3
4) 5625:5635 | 0.0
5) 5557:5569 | 0.0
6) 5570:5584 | -0.4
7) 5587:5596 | -0.2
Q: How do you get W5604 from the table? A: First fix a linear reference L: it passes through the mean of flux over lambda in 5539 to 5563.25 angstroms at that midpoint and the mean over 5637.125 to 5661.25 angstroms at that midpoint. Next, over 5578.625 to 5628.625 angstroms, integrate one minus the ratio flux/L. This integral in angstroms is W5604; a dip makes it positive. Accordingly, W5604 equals 2.2 angstroms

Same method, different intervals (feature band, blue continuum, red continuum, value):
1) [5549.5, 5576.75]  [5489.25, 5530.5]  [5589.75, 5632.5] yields -0.9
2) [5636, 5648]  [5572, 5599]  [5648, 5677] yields -0.3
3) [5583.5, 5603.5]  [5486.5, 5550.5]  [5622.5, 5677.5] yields 0.3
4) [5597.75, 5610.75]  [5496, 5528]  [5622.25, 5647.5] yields 0.4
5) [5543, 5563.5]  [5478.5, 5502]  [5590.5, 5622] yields -0.8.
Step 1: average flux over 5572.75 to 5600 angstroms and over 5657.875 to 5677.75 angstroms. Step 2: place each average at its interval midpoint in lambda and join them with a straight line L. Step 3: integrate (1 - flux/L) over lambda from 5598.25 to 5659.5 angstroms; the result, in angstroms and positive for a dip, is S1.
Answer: 0.2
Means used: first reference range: 16.1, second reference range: 16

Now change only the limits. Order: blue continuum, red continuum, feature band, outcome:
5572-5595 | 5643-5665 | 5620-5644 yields 0.3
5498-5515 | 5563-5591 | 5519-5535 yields -0.4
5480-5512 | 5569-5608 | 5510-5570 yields -1.6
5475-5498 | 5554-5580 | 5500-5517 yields 0.1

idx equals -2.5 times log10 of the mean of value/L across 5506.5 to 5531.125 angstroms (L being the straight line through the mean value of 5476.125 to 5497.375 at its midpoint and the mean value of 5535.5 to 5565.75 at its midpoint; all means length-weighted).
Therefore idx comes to 0.03 mag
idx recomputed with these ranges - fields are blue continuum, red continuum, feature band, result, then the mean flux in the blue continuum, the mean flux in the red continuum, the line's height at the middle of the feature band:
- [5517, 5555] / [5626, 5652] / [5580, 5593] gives 0.04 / 16.6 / 16.3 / 16.5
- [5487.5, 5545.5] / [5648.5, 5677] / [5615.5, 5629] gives 0.04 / 16.2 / 16.1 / 16.1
